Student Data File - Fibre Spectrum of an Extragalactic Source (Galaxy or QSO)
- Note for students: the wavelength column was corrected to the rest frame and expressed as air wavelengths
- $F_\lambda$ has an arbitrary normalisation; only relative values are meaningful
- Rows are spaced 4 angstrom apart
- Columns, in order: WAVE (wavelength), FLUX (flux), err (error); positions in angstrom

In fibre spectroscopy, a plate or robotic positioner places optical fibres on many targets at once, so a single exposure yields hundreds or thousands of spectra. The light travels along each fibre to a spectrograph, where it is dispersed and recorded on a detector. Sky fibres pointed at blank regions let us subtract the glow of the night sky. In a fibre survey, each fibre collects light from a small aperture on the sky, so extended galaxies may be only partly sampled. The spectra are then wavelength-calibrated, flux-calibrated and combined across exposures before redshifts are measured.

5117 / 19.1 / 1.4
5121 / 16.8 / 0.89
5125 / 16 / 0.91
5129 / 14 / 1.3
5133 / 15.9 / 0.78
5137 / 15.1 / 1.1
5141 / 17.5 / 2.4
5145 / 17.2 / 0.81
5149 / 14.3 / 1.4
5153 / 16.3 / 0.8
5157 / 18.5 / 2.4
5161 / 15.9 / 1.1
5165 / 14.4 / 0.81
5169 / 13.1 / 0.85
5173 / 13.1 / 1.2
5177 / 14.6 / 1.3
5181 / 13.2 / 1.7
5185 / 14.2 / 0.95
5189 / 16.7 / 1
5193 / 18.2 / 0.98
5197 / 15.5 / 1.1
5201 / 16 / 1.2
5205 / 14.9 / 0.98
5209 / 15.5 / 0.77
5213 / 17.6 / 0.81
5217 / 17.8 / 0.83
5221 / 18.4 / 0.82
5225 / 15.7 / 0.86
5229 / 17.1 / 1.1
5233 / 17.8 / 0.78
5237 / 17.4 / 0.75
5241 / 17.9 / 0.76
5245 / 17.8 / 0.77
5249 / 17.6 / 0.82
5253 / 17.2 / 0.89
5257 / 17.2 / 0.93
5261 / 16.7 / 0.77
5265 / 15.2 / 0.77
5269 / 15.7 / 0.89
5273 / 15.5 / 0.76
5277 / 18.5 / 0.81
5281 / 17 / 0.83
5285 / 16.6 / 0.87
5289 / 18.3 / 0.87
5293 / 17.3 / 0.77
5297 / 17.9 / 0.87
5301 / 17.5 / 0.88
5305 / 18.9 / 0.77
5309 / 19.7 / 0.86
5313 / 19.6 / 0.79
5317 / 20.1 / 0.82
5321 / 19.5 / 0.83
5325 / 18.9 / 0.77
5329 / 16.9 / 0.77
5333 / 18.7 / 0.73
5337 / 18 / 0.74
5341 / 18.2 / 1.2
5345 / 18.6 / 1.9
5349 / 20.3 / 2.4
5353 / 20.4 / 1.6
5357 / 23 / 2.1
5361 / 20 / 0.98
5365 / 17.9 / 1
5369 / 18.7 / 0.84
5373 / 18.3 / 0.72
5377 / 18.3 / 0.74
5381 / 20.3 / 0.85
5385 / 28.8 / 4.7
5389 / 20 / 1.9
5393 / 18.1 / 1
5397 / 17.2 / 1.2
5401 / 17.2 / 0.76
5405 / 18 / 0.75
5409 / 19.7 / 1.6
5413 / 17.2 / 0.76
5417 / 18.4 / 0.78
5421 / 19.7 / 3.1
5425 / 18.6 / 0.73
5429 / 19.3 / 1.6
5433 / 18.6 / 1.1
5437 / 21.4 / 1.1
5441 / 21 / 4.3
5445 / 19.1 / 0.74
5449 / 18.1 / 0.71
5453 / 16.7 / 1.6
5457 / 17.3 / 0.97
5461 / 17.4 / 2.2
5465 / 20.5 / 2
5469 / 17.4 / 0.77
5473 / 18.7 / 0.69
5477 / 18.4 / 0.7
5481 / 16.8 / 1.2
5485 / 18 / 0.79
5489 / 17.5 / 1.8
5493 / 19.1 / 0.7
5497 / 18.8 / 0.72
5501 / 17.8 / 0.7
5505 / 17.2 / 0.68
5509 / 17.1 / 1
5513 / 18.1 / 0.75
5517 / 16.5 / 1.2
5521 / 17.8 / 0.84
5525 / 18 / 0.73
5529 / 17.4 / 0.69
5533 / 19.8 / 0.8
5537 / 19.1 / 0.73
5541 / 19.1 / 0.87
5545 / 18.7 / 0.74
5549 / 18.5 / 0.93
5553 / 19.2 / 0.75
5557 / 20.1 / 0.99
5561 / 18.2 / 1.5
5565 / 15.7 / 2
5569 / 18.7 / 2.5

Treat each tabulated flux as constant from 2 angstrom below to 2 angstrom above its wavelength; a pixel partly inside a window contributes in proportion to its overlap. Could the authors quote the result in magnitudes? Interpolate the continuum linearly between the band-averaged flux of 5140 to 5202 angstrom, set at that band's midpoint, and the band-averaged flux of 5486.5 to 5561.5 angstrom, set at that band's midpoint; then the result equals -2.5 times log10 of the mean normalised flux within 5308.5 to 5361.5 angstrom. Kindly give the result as -0.155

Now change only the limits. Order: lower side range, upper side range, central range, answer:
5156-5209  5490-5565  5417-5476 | -0.08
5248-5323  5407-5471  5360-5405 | -0.06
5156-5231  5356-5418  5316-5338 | -0.02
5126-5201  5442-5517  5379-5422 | -0.13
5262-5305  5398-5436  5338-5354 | -0.09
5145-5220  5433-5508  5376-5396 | -0.20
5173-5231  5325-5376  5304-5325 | -0.07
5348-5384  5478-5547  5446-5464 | 0.07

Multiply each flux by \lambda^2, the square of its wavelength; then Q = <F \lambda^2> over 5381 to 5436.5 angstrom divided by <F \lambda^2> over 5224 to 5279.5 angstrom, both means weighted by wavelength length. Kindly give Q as 1.2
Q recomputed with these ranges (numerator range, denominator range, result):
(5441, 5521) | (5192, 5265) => 1.17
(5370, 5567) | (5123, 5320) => 1.23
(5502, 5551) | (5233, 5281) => 1.18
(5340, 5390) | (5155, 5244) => 1.34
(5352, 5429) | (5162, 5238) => 1.32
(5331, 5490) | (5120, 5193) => 1.36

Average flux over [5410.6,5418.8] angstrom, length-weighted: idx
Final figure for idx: 17.9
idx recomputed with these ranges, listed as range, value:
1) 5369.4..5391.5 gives 20.9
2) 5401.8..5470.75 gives 18.7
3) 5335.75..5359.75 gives 19.8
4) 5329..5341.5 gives 18.1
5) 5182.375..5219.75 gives 16.3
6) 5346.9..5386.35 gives 20.5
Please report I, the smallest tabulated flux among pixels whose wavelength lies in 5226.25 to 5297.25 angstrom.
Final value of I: 15.2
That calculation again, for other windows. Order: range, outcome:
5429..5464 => 16.7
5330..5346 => 18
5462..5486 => 16.8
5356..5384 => 17.9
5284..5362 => 16.6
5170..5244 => 13.1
